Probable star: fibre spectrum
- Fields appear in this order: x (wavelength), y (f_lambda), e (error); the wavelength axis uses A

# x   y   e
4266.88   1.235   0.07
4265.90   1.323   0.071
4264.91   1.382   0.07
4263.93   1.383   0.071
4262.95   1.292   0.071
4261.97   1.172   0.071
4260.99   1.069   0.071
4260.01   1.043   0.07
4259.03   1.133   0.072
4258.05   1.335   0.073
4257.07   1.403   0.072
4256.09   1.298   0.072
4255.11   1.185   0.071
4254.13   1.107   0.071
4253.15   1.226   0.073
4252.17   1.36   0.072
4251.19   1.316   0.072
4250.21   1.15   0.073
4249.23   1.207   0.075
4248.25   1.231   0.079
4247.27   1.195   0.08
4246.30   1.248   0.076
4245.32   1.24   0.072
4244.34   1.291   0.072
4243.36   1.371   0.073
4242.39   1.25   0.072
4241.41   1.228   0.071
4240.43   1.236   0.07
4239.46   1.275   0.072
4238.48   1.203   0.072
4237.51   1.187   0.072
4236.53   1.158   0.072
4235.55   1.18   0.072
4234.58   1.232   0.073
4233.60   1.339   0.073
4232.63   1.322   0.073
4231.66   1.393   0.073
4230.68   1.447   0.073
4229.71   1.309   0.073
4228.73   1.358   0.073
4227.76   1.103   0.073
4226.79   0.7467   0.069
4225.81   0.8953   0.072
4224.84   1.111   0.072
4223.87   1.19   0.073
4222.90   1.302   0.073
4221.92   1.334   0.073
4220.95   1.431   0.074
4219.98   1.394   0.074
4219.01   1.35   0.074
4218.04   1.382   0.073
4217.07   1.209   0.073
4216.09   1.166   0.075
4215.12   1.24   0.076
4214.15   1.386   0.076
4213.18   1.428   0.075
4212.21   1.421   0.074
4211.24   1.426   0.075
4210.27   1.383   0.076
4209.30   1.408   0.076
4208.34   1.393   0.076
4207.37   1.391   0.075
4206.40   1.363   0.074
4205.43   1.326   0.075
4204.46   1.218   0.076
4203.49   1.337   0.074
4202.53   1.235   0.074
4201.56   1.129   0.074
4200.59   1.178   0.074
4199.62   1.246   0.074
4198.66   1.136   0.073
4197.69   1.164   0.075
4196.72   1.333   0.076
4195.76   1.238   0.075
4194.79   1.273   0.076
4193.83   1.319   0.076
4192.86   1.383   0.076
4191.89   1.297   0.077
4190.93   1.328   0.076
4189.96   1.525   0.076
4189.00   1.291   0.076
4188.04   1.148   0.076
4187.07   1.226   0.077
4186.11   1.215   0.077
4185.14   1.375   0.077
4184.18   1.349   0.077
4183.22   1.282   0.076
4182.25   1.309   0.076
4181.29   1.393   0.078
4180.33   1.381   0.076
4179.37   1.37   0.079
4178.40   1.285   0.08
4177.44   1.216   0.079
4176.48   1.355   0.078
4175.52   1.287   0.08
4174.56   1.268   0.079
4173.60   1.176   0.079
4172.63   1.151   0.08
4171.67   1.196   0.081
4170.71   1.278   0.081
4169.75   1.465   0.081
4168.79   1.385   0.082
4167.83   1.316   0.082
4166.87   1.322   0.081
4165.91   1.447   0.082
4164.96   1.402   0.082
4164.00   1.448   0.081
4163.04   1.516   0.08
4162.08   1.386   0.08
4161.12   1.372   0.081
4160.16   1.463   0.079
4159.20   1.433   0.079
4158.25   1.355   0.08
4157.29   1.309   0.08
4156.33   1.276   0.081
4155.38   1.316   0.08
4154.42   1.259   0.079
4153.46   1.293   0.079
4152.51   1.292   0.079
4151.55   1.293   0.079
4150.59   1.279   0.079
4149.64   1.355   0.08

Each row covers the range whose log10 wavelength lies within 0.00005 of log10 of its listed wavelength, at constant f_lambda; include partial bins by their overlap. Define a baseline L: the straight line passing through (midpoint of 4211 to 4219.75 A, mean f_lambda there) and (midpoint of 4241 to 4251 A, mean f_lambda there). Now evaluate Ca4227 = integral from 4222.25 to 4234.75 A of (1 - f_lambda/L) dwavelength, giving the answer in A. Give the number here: 0.8 A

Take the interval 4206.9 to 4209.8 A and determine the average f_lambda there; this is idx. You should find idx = 1.4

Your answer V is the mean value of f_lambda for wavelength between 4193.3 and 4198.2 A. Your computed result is 1.26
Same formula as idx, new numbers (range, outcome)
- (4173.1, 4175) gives 1.22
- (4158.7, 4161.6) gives 1.42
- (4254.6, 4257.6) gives 1.29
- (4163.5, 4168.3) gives 1.39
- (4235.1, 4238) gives 1.17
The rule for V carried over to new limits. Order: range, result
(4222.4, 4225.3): 1.2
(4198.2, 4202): 1.17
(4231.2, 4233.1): 1.36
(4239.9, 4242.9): 1.24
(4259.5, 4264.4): 1.19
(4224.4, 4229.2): 1.04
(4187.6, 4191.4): 1.33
